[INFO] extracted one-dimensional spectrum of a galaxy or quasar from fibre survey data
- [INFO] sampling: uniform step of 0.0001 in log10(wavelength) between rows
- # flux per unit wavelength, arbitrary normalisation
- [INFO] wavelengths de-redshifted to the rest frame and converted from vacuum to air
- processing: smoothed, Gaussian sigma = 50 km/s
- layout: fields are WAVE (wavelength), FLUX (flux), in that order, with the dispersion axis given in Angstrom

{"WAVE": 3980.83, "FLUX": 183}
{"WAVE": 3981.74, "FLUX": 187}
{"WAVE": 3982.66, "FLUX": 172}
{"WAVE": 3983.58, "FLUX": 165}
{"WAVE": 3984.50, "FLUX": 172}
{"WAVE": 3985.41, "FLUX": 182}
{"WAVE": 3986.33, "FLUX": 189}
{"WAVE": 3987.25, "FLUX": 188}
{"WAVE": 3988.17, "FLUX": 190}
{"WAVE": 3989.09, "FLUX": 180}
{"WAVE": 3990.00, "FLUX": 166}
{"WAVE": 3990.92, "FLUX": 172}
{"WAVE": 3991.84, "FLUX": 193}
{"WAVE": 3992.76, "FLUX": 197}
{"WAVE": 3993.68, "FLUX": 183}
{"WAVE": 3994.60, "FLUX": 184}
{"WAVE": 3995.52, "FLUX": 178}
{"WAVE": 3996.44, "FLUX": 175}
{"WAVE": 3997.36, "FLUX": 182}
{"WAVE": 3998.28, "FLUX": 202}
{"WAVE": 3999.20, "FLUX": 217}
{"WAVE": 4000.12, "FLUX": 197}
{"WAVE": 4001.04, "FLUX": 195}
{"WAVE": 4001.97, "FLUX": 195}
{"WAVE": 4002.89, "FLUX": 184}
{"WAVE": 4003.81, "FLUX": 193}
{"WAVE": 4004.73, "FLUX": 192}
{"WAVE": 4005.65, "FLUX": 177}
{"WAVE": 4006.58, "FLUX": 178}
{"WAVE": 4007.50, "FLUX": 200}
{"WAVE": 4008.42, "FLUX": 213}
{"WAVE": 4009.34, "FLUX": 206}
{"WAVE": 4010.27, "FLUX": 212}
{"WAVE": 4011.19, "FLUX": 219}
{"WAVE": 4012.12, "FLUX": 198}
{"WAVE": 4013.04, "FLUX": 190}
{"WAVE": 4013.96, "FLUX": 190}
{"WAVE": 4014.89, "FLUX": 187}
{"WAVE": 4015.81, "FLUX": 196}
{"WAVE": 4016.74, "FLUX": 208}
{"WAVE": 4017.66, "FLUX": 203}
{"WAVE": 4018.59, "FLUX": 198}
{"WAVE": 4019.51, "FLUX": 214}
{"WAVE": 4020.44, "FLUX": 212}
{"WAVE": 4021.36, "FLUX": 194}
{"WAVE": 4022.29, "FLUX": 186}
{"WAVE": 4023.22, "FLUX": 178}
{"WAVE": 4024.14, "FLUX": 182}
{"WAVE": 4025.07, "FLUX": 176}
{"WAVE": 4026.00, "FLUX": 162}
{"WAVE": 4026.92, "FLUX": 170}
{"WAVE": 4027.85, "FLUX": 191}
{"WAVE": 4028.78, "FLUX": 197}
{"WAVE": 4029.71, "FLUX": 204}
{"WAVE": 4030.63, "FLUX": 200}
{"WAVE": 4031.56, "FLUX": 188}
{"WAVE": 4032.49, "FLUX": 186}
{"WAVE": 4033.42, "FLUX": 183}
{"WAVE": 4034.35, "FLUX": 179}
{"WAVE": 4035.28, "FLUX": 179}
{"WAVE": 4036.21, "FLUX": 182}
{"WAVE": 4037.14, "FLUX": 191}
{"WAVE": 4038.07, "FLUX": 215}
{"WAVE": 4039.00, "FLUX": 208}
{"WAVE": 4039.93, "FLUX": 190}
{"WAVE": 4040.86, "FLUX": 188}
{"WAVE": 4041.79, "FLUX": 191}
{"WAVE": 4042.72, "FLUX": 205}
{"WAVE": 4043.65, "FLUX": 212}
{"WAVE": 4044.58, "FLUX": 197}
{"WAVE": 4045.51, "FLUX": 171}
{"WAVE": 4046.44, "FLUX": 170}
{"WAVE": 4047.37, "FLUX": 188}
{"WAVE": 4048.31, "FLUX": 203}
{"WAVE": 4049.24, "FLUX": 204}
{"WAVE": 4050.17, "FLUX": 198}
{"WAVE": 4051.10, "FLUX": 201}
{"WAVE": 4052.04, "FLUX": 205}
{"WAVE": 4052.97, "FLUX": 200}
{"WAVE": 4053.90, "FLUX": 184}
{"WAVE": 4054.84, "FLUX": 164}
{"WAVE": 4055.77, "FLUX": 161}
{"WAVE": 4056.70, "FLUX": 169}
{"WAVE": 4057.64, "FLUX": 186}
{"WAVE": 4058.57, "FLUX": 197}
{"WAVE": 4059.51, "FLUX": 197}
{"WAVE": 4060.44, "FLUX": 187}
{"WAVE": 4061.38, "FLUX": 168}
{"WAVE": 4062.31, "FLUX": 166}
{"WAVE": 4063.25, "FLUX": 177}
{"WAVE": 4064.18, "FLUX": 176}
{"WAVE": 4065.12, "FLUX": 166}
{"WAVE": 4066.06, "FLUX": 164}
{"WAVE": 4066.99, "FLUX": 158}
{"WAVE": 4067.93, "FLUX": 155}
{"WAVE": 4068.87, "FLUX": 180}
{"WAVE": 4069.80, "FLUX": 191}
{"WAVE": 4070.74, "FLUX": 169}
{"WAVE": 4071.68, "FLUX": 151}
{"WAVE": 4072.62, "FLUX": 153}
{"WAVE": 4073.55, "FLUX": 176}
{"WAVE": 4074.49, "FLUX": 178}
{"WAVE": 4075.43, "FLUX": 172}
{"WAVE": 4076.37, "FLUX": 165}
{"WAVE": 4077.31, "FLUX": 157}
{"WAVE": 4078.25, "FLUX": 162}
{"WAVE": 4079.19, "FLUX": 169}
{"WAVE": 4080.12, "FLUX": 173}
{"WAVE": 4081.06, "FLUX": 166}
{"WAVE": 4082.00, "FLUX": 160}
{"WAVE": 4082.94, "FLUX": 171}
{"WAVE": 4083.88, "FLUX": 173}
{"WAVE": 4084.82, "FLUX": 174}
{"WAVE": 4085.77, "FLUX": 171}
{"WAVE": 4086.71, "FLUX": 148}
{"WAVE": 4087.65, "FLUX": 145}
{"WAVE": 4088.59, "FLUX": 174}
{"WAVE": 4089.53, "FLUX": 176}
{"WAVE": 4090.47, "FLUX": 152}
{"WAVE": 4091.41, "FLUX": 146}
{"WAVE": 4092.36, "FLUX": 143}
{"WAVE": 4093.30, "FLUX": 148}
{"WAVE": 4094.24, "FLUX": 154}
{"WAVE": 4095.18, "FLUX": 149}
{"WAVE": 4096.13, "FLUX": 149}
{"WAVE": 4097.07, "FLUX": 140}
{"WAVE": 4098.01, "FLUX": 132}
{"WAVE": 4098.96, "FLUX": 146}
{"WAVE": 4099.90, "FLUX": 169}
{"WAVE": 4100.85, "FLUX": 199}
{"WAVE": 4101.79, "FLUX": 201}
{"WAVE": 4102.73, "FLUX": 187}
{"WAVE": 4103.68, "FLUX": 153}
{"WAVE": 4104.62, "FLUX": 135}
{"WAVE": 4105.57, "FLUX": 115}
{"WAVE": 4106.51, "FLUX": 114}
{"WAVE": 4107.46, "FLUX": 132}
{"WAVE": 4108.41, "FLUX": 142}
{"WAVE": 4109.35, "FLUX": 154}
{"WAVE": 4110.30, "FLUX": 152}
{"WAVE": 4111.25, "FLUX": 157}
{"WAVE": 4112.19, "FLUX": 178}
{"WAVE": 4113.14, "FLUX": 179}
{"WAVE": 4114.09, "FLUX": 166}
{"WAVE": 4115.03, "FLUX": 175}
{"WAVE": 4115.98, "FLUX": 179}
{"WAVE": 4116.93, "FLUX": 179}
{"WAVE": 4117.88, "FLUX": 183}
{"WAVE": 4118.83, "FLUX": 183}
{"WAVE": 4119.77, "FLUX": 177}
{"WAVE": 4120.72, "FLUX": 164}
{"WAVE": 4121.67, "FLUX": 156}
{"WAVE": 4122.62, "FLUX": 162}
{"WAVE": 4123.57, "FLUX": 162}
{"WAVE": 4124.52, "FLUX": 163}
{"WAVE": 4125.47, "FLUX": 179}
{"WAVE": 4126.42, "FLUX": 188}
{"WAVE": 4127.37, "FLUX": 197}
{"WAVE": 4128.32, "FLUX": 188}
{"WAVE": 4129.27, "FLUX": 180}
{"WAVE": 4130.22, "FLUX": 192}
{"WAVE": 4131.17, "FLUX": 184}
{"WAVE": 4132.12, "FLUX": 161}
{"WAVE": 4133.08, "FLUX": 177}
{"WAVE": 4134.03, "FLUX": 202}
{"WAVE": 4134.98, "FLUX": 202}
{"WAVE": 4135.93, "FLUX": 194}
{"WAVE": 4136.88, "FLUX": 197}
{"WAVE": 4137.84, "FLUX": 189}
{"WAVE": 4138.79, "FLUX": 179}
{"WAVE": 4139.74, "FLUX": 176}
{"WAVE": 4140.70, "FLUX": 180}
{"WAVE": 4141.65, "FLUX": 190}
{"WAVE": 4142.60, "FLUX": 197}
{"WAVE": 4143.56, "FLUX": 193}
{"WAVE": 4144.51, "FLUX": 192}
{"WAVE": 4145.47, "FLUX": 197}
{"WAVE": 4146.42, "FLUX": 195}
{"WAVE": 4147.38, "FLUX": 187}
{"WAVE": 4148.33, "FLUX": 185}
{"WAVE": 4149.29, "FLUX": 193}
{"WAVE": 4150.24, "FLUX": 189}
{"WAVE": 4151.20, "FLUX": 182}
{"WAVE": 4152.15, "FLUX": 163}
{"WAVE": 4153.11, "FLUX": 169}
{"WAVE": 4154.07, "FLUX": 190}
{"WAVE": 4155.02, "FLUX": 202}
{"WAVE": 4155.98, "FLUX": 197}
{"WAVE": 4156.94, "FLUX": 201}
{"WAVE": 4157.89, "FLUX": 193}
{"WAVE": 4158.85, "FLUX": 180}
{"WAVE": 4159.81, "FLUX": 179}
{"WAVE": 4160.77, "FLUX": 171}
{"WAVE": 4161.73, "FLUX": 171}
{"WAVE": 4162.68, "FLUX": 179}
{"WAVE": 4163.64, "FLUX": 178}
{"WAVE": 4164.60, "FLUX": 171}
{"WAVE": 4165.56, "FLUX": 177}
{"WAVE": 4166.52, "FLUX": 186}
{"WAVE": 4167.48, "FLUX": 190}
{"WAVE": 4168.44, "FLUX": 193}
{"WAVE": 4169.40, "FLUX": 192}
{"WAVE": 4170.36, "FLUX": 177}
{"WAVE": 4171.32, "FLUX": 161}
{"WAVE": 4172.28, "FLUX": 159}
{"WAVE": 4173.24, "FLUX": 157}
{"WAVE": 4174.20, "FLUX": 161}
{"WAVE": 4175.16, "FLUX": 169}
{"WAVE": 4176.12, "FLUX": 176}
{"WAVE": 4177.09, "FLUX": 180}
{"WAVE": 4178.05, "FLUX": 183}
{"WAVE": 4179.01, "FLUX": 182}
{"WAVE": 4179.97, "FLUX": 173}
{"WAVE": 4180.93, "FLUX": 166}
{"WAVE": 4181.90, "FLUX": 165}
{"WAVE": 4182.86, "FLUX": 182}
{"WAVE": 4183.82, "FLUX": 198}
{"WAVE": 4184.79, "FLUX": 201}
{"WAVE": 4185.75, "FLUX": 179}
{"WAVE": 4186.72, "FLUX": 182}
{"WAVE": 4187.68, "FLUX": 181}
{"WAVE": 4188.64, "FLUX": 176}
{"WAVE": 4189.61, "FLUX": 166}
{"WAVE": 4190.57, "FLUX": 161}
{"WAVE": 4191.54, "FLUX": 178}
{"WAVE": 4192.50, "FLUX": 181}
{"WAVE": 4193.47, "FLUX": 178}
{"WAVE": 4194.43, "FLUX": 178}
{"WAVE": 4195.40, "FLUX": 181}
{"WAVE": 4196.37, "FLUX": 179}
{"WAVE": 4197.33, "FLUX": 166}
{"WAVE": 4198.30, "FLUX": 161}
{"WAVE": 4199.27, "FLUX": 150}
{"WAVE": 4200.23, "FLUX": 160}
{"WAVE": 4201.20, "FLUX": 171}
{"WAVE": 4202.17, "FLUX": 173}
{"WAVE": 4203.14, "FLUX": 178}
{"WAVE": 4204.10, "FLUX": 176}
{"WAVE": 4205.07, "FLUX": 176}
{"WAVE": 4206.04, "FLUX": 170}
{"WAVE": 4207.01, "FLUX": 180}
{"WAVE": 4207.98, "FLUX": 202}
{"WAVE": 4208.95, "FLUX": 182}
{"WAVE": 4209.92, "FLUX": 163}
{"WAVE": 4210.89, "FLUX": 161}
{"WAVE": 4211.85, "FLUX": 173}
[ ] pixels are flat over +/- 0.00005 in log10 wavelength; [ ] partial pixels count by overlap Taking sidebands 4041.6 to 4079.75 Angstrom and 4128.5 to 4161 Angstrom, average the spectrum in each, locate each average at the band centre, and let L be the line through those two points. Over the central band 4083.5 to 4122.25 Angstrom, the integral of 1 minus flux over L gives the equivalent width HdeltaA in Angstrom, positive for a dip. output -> 4.95 Angstrom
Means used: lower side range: 179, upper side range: 187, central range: 160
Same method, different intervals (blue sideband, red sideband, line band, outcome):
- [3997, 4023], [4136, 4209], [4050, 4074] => 1.9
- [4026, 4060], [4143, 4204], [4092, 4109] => 3.2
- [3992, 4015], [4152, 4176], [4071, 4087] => 1.8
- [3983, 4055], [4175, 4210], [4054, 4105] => 5.5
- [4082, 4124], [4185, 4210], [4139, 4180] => -3.2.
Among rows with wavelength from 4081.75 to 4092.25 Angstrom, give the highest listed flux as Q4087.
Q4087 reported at 176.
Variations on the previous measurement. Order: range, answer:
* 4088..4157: 202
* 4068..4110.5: 201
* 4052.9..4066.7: 200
